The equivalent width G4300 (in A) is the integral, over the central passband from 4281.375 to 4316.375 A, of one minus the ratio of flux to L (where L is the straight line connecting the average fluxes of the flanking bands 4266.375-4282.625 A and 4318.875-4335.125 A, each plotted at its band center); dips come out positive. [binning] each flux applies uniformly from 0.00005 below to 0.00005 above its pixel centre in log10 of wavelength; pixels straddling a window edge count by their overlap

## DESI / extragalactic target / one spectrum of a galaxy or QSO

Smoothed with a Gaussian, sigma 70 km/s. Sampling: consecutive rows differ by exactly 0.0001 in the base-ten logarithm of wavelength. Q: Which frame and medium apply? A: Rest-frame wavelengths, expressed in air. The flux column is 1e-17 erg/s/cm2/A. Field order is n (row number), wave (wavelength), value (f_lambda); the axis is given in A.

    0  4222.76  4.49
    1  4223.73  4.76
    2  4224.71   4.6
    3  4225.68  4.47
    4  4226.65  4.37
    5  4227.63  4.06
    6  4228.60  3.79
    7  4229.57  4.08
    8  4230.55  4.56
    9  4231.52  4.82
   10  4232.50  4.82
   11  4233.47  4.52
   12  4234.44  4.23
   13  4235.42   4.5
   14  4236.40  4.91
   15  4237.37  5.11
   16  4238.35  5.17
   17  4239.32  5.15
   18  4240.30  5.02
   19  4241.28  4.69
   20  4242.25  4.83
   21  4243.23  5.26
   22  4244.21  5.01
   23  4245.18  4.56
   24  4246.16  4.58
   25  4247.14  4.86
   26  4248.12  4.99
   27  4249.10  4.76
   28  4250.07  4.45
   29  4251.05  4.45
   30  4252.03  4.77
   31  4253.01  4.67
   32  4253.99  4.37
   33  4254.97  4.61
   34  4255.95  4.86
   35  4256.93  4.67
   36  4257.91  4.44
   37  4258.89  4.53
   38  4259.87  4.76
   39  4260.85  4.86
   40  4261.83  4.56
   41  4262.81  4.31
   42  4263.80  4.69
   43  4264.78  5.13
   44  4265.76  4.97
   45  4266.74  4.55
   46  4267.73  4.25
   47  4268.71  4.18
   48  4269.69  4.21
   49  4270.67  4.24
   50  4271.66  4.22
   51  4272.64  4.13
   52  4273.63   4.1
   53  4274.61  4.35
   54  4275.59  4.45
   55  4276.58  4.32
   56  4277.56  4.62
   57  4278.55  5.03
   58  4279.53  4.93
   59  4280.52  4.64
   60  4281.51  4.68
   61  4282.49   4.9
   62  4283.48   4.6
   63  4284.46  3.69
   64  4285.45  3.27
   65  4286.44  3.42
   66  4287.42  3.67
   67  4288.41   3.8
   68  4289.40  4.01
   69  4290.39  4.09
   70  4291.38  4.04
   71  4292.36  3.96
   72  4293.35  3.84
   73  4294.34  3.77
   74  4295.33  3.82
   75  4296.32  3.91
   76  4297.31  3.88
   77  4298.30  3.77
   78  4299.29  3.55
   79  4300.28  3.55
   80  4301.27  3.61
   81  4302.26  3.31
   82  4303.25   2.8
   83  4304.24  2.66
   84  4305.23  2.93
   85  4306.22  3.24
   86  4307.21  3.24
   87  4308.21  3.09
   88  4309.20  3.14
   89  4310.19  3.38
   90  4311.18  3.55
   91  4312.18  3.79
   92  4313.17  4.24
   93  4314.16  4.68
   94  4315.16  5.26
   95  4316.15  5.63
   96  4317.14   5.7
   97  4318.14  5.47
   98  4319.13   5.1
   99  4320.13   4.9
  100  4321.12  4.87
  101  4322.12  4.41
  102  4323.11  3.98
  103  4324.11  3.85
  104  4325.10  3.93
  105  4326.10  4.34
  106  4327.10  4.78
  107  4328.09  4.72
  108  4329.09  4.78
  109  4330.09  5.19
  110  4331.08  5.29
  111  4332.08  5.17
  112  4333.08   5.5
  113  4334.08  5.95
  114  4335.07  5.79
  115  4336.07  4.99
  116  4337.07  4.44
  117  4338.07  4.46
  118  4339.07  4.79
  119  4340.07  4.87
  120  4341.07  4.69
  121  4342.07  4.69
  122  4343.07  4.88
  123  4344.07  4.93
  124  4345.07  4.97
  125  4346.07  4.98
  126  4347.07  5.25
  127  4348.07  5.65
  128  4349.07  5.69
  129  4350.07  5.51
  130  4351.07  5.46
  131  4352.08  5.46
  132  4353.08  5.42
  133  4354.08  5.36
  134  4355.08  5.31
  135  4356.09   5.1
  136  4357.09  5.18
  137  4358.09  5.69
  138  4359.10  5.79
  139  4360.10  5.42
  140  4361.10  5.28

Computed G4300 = 6.4 A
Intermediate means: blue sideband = 4.45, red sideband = 4.83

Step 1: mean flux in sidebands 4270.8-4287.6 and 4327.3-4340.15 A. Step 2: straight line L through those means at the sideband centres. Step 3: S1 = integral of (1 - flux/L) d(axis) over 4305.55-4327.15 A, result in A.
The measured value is 2.49 A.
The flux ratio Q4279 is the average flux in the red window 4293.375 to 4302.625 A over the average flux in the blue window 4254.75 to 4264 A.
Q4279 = 0.80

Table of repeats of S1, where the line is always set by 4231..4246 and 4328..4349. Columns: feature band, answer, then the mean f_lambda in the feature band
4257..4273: 1.3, 4.51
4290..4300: 2.2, 3.85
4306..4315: 2.4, 3.67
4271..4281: 0.9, 4.47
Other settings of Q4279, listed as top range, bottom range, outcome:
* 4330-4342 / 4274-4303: 1.26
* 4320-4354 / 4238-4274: 1.07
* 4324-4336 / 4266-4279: 1.14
